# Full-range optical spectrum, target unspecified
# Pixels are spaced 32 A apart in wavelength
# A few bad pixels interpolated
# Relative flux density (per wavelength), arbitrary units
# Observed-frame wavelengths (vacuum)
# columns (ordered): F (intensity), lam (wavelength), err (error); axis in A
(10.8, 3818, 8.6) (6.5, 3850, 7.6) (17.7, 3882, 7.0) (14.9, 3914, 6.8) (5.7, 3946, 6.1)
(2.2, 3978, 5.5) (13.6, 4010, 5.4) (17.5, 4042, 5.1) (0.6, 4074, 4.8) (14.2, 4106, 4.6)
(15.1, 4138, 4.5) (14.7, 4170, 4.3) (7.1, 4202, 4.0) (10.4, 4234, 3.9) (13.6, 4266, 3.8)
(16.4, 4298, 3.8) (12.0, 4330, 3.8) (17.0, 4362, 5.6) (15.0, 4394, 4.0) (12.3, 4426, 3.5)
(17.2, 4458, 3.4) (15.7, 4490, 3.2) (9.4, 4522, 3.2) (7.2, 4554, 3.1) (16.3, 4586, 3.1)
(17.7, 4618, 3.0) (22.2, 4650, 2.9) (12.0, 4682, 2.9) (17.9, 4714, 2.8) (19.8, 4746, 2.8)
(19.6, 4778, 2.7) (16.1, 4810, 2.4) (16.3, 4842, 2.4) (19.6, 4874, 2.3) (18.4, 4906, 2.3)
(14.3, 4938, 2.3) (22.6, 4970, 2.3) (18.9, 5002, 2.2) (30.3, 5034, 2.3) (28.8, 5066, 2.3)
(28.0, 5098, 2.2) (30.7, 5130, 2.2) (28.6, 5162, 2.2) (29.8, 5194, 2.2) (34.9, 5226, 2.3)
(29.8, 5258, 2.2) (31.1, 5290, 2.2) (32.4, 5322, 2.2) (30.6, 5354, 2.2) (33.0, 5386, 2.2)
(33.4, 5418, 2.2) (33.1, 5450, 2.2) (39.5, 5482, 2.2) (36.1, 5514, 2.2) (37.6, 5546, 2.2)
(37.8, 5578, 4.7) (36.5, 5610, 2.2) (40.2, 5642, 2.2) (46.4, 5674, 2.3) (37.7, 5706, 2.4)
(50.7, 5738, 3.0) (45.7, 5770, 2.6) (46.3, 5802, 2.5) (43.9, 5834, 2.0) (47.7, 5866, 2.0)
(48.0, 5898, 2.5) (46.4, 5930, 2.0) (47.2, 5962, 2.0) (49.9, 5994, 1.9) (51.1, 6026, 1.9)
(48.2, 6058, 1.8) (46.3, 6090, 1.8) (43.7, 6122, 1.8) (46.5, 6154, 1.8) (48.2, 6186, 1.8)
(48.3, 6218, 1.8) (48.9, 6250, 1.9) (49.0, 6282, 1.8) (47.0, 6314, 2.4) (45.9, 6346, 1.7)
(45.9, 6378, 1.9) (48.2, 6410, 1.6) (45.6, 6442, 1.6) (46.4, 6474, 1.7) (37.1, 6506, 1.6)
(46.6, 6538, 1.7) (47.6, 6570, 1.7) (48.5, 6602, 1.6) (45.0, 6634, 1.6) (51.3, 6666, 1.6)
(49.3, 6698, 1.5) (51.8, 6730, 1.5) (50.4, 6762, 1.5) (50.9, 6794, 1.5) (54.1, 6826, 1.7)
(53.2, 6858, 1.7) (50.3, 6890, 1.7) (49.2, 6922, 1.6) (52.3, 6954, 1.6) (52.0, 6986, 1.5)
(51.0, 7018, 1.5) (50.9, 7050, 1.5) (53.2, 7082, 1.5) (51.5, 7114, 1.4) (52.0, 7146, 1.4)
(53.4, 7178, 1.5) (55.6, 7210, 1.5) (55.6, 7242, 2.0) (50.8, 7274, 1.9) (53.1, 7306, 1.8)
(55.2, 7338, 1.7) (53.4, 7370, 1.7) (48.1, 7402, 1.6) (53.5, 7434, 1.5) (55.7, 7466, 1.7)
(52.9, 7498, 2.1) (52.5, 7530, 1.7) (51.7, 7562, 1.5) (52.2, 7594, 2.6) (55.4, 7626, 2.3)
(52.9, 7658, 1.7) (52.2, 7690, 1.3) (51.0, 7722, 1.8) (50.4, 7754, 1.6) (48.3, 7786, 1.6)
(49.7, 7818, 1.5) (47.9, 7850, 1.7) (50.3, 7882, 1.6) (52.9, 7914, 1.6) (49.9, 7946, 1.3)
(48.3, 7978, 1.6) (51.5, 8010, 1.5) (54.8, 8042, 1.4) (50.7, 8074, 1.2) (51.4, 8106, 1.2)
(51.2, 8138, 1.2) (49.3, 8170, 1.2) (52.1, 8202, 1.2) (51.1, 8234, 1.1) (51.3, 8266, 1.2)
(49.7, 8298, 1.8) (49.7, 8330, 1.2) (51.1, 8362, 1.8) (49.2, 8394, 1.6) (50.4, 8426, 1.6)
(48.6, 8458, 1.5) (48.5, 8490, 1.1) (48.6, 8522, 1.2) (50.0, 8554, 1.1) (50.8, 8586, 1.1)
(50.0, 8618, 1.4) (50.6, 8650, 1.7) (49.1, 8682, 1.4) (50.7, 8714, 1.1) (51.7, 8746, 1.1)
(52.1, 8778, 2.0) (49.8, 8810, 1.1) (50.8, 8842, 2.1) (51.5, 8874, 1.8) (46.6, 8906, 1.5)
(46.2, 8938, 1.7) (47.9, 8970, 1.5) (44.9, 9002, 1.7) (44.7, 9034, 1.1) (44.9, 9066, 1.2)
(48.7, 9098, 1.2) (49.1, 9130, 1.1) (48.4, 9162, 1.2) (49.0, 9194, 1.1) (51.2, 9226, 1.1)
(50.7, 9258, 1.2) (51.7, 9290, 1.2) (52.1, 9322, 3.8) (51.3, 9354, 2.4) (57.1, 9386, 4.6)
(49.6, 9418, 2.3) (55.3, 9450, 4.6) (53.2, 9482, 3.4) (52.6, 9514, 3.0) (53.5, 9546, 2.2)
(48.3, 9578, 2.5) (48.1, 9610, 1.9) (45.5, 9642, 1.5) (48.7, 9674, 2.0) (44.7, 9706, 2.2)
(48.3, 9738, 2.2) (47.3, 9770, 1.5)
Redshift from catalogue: 0.257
